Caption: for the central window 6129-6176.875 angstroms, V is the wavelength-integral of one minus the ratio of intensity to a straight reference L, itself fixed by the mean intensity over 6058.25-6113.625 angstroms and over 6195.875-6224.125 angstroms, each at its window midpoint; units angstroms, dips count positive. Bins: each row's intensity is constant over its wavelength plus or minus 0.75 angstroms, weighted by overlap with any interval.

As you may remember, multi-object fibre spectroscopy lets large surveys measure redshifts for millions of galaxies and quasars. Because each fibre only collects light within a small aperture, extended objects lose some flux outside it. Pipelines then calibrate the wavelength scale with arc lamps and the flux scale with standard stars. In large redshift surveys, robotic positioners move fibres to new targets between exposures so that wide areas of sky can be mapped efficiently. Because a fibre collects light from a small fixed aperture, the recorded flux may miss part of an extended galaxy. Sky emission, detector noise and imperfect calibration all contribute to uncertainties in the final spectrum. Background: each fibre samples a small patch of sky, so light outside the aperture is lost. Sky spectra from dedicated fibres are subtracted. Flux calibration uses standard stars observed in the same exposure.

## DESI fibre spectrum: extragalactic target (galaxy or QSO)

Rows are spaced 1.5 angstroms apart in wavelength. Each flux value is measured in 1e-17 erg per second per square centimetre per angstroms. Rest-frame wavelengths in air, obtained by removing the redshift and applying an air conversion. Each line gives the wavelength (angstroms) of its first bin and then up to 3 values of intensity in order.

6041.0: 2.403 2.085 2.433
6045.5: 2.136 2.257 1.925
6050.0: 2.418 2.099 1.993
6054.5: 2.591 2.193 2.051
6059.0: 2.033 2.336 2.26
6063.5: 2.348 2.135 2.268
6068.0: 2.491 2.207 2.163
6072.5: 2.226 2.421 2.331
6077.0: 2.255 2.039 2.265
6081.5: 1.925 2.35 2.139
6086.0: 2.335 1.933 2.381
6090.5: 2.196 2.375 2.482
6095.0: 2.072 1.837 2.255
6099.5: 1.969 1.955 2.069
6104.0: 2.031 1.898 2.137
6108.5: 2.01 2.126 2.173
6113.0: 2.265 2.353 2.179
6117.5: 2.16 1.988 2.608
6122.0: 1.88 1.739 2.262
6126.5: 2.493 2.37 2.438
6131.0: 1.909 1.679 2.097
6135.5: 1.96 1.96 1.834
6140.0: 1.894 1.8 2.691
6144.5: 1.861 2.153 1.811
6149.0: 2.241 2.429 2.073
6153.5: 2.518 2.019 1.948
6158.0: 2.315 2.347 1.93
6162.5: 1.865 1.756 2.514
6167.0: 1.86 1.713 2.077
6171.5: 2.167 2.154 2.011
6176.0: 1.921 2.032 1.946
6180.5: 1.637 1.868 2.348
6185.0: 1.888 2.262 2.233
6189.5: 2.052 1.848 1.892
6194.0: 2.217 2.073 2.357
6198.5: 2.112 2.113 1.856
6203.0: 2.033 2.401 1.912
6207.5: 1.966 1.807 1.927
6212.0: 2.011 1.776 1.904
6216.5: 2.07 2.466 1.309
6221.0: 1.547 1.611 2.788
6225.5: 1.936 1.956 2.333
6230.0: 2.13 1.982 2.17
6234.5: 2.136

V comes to 0.3 angstroms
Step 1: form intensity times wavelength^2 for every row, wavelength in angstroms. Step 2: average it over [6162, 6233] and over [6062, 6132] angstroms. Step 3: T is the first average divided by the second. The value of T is 1.0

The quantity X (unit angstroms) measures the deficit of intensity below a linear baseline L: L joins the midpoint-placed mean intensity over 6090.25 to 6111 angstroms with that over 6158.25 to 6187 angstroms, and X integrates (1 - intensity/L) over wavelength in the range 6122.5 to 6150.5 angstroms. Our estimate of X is -0.2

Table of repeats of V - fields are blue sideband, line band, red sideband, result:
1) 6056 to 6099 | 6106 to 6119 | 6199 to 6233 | 0.01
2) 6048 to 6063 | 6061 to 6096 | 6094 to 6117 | -1.49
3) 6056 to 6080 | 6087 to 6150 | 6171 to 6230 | 1.31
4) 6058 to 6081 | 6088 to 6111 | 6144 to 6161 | 0.97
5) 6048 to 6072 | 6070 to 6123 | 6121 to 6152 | -0.22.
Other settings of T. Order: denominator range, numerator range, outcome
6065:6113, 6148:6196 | 0.98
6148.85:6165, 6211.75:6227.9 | 0.93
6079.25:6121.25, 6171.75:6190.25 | 0.97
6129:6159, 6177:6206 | 1.00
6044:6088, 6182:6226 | 0.95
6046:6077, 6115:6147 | 0.96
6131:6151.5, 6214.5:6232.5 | 1.02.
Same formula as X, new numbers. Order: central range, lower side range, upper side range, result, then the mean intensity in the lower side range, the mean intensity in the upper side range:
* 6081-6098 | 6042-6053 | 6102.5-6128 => -0.2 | 2.18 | 2.15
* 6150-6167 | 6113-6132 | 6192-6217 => -0.1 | 2.19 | 2.03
